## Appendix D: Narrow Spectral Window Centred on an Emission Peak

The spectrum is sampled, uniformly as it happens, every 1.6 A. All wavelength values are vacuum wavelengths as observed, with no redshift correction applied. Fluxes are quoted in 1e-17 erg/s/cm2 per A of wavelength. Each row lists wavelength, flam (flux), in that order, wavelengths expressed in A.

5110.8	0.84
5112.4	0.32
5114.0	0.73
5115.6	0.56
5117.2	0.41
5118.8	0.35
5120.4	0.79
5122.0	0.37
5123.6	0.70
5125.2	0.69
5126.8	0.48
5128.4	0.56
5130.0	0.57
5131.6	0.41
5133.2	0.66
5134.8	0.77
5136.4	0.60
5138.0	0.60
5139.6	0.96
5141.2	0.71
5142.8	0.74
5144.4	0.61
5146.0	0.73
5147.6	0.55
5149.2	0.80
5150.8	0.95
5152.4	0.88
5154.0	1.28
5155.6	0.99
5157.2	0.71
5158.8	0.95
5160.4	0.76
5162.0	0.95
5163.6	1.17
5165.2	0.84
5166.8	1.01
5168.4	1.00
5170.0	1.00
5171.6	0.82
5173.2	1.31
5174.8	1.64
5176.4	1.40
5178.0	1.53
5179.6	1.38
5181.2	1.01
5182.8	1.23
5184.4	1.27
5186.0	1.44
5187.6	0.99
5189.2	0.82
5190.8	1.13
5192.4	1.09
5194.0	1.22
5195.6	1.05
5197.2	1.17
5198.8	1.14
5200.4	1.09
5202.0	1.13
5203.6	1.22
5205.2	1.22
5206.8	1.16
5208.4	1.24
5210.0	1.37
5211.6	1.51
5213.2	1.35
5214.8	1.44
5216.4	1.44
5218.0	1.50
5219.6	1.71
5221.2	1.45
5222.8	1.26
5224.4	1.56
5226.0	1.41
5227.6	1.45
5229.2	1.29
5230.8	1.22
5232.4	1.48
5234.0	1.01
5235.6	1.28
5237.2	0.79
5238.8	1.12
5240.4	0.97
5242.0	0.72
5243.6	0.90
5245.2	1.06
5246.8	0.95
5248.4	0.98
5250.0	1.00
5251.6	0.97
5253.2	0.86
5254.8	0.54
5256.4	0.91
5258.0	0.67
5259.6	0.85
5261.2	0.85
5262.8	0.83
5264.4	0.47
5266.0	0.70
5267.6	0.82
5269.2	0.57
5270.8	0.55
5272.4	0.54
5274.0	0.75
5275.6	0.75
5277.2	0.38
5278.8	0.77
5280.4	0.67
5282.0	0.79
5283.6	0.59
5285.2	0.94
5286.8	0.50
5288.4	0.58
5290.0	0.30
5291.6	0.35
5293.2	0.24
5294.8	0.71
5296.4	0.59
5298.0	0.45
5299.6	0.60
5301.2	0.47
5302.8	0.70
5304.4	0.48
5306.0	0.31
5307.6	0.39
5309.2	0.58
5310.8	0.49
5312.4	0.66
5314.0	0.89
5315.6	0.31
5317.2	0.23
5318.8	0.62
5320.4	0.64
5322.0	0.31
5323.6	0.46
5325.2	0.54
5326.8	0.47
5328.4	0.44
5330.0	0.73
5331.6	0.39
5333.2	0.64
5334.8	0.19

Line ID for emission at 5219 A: C III] 1909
